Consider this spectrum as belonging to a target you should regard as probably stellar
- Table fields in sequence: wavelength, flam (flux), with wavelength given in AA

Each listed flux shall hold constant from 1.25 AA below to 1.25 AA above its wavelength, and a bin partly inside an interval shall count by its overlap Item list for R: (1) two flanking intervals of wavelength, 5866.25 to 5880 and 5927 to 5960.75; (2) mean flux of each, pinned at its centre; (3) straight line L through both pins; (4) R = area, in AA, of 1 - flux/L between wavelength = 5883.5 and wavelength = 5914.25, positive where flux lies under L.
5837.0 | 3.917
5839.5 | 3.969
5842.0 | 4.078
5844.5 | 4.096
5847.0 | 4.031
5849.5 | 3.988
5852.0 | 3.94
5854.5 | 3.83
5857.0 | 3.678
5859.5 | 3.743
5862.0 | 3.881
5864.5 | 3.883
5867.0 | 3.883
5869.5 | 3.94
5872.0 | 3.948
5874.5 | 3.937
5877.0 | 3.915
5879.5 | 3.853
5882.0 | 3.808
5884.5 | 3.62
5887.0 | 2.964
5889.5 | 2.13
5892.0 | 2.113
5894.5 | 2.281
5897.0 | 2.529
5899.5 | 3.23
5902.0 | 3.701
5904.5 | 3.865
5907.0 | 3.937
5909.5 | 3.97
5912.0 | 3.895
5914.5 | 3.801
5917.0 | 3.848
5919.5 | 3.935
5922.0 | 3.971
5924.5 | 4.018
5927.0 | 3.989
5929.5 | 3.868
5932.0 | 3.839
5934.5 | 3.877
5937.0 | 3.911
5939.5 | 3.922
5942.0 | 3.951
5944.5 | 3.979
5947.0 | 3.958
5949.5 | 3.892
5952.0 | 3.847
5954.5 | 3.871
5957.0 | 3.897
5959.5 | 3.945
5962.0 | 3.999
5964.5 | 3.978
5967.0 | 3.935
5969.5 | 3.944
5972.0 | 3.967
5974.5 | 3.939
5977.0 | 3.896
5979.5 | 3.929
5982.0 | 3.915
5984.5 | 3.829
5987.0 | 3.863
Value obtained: 5.6 AA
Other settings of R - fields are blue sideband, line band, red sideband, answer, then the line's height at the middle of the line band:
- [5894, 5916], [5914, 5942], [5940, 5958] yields -1.44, 3.72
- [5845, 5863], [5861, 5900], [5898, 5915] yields 4.60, 3.81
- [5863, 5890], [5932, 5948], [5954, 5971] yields -0.23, 3.87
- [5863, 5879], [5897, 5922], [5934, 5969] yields 1.13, 3.92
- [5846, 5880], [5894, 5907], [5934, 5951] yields 2.19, 3.91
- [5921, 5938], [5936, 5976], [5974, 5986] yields -0.23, 3.91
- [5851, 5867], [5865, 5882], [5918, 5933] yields -0.23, 3.85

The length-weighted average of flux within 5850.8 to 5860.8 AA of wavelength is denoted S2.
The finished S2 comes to 3.8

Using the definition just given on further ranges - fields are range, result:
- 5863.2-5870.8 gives 3.9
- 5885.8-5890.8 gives 2.54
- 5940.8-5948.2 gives 3.96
